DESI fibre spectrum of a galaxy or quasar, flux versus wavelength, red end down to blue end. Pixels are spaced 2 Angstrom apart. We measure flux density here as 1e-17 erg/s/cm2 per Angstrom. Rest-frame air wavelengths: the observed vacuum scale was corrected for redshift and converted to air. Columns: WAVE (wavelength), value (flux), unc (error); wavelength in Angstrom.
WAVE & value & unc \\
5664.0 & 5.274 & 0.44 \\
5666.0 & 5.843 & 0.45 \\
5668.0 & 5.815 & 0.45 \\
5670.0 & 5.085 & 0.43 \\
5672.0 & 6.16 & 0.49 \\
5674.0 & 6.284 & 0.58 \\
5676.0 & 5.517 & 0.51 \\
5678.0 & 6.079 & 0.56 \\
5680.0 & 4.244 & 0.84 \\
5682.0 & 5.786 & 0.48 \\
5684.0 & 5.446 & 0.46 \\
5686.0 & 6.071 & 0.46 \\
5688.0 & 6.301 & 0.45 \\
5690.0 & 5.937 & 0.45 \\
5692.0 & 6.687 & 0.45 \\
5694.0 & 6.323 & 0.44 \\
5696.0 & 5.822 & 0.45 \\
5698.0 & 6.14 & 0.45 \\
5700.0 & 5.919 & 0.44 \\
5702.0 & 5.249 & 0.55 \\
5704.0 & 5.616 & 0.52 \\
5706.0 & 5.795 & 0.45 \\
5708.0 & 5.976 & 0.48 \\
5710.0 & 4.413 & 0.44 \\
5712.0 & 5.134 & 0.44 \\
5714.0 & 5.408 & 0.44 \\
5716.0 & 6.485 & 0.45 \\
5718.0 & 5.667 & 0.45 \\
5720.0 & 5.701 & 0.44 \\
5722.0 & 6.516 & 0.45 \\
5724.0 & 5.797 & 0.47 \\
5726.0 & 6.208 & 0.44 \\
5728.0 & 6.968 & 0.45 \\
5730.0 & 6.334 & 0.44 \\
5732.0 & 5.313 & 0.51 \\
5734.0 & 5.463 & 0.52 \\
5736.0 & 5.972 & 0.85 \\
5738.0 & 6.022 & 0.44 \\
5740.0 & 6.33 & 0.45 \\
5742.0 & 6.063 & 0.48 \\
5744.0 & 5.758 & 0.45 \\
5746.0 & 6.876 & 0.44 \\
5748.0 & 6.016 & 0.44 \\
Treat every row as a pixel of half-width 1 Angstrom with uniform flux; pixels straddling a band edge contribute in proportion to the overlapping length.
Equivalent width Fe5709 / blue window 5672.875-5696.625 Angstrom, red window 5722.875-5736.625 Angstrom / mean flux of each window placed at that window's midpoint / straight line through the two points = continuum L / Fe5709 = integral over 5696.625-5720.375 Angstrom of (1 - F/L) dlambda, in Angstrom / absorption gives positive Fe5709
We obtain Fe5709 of 1.3 Angstrom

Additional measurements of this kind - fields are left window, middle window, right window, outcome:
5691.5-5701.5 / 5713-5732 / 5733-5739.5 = -0.4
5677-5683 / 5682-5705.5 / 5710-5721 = -2.2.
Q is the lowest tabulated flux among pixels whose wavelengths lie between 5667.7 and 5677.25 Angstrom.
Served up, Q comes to 5.085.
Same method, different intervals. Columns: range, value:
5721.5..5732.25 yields 5.313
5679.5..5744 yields 4.244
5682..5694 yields 5.446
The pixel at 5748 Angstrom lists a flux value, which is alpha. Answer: 6.016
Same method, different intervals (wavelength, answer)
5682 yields 5.786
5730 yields 6.334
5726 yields 6.208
